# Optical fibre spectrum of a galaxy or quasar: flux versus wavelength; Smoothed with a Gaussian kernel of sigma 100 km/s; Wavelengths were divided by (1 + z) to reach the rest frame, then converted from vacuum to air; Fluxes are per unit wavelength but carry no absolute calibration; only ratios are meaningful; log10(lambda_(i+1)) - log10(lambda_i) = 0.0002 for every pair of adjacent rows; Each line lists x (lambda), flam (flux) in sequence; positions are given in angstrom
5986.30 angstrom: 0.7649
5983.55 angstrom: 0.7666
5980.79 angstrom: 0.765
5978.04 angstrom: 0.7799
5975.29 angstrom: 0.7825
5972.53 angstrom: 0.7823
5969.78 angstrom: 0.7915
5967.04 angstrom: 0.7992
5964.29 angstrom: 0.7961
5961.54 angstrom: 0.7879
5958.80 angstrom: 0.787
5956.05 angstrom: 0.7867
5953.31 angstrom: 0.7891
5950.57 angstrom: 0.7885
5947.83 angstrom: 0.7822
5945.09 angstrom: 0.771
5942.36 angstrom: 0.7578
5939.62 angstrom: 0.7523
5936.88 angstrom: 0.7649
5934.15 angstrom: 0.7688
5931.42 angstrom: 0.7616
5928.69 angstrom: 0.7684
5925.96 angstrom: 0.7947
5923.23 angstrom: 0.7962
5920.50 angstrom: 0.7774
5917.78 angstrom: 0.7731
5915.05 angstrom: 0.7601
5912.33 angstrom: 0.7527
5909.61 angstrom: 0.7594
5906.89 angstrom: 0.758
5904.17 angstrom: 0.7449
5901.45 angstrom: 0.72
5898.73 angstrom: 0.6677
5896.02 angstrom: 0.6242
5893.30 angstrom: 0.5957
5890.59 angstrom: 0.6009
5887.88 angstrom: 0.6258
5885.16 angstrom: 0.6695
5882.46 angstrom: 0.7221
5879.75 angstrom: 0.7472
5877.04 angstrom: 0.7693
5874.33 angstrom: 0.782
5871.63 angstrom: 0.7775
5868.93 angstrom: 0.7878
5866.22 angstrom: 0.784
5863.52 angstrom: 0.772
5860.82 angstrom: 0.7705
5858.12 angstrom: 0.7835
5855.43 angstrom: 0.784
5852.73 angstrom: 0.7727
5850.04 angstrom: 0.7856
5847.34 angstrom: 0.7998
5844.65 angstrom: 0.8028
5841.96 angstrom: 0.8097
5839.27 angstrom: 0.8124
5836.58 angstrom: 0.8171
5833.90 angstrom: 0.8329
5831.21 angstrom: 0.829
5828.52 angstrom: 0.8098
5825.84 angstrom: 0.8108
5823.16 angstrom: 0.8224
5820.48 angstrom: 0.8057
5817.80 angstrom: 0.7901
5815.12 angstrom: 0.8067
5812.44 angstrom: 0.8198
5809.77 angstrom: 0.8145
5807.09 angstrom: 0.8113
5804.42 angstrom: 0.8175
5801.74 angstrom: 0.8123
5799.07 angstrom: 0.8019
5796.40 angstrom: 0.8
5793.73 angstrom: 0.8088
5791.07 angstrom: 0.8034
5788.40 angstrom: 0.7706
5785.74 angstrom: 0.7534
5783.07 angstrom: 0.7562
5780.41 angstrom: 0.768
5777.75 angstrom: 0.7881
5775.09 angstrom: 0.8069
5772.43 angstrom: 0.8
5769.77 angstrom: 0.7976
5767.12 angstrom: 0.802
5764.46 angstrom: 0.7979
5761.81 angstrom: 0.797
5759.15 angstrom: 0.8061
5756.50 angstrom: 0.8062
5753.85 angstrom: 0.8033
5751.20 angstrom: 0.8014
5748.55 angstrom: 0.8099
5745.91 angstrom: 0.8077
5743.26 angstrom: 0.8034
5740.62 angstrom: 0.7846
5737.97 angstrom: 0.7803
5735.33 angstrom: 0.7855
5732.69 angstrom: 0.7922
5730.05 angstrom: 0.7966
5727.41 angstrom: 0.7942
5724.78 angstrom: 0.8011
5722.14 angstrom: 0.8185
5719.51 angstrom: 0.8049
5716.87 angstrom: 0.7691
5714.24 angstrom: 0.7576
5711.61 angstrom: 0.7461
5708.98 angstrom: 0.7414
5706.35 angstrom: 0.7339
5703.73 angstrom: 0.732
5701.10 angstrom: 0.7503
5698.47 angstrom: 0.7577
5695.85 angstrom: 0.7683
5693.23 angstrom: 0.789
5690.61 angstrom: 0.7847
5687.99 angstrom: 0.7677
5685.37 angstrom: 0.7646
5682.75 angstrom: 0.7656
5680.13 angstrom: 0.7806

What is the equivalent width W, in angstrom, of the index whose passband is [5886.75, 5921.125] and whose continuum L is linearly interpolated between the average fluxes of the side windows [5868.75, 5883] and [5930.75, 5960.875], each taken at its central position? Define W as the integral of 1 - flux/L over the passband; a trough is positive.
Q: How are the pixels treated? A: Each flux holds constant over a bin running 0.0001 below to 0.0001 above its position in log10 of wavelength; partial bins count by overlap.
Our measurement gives 2.91 angstrom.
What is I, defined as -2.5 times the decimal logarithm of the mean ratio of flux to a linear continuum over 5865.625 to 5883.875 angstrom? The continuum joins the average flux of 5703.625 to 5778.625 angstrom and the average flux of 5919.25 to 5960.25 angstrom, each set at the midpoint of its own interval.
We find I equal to 0.02 mag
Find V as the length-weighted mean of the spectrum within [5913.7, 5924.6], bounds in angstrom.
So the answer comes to 0.776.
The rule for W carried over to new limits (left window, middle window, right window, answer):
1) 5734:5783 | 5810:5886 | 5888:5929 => -3.8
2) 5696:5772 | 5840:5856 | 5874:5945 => -0.9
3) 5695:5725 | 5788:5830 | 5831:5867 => -1.1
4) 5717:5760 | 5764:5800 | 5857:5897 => -0.7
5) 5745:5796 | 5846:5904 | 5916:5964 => 3.9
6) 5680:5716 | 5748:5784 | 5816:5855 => -0.6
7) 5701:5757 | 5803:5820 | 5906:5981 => -0.6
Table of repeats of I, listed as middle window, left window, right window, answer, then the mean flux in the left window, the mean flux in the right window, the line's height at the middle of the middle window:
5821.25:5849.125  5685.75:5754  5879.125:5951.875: -0.085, 0.78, 0.734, 0.752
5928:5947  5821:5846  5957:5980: 0.042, 0.816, 0.788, 0.794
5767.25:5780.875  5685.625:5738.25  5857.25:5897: -0.058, 0.773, 0.721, 0.754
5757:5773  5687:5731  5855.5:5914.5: -0.060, 0.771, 0.726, 0.757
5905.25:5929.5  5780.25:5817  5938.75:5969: 0.021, 0.797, 0.782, 0.786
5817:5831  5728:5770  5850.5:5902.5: -0.077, 0.798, 0.725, 0.755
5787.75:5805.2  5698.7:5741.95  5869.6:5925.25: -0.071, 0.774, 0.723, 0.752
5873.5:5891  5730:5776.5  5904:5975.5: 0.113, 0.799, 0.776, 0.783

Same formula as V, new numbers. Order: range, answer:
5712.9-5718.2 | 0.763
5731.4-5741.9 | 0.785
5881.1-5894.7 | 0.643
